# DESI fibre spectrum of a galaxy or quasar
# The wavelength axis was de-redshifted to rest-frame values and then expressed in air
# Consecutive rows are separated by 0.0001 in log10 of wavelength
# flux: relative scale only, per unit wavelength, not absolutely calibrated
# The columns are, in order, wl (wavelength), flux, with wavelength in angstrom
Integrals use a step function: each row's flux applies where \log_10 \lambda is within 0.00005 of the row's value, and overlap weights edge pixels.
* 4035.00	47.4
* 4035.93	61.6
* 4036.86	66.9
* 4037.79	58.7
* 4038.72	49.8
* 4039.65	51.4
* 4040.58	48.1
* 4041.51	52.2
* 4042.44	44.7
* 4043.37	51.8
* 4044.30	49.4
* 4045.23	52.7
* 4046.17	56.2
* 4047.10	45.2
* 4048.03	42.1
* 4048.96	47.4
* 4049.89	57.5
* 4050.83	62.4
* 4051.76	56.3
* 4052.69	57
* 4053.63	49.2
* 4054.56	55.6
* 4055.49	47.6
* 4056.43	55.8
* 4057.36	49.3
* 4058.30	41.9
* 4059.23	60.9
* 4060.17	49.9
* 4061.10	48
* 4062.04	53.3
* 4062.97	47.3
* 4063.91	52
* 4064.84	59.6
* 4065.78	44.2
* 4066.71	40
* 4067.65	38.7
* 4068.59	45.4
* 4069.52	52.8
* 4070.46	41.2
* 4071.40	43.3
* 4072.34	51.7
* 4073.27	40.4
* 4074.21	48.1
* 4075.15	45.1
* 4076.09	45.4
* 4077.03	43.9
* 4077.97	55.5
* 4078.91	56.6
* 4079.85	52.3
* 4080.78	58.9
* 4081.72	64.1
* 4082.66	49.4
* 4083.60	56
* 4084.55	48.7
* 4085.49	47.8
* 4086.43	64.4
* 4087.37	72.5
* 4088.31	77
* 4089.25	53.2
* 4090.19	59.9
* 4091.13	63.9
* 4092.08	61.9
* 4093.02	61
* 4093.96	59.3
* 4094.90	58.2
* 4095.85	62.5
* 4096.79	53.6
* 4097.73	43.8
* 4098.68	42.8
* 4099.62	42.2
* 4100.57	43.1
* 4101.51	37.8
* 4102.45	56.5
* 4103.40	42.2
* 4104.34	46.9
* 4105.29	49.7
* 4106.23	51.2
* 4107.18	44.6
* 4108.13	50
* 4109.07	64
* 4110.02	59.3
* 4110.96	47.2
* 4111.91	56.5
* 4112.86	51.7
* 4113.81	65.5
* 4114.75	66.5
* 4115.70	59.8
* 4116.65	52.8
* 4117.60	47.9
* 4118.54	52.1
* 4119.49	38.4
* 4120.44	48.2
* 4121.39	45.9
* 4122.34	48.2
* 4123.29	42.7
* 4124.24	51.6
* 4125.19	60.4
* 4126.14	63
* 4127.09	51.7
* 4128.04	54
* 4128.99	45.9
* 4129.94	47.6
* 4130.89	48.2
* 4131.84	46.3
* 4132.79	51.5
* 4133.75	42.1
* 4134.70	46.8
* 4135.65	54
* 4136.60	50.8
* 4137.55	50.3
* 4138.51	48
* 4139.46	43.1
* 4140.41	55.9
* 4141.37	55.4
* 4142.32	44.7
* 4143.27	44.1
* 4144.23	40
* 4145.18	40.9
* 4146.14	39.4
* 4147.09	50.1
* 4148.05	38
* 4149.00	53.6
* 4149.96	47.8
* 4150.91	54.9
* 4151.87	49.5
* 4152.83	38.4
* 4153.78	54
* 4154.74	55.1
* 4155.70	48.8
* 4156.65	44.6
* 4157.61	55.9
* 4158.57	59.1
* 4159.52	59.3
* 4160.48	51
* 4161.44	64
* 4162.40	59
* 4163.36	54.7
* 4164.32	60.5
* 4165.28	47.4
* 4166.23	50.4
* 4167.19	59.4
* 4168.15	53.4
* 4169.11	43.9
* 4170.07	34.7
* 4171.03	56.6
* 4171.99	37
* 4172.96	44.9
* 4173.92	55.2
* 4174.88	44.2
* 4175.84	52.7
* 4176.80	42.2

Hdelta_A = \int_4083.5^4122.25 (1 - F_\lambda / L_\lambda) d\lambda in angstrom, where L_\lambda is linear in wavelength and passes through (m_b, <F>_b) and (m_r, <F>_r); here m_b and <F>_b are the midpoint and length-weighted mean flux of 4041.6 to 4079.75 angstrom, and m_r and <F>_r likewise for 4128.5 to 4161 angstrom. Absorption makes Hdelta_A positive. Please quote -3.6 angstrom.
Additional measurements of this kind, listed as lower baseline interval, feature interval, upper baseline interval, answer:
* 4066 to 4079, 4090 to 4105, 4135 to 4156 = -1.7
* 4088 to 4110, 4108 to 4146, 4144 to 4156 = -0.6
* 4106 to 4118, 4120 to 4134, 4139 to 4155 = 0.5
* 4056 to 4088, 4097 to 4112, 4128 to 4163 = 0.5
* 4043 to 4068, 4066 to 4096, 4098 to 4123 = -1.8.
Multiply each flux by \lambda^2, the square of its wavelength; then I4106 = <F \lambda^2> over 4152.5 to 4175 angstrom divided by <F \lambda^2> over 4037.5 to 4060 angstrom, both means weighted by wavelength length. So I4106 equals 1.05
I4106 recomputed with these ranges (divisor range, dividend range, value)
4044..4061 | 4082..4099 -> 1.13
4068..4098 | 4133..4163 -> 0.94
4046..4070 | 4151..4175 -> 1.07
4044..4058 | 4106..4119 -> 1.09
